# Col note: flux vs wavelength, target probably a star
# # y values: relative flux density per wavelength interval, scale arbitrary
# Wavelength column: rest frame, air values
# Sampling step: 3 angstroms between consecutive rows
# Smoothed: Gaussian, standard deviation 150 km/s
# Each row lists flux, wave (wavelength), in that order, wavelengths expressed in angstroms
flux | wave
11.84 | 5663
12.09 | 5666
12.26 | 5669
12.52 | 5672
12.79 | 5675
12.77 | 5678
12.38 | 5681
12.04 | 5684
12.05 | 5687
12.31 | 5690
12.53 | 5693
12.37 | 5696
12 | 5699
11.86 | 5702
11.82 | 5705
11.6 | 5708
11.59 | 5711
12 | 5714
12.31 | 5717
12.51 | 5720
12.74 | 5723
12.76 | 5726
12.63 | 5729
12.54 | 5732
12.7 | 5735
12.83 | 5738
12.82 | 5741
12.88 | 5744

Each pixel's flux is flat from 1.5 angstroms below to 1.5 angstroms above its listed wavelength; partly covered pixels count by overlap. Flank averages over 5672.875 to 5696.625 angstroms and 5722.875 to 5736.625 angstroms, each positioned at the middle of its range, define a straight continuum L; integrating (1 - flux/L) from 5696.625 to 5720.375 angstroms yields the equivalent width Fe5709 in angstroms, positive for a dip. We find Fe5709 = 1.1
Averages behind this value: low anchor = 12.4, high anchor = 12.7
